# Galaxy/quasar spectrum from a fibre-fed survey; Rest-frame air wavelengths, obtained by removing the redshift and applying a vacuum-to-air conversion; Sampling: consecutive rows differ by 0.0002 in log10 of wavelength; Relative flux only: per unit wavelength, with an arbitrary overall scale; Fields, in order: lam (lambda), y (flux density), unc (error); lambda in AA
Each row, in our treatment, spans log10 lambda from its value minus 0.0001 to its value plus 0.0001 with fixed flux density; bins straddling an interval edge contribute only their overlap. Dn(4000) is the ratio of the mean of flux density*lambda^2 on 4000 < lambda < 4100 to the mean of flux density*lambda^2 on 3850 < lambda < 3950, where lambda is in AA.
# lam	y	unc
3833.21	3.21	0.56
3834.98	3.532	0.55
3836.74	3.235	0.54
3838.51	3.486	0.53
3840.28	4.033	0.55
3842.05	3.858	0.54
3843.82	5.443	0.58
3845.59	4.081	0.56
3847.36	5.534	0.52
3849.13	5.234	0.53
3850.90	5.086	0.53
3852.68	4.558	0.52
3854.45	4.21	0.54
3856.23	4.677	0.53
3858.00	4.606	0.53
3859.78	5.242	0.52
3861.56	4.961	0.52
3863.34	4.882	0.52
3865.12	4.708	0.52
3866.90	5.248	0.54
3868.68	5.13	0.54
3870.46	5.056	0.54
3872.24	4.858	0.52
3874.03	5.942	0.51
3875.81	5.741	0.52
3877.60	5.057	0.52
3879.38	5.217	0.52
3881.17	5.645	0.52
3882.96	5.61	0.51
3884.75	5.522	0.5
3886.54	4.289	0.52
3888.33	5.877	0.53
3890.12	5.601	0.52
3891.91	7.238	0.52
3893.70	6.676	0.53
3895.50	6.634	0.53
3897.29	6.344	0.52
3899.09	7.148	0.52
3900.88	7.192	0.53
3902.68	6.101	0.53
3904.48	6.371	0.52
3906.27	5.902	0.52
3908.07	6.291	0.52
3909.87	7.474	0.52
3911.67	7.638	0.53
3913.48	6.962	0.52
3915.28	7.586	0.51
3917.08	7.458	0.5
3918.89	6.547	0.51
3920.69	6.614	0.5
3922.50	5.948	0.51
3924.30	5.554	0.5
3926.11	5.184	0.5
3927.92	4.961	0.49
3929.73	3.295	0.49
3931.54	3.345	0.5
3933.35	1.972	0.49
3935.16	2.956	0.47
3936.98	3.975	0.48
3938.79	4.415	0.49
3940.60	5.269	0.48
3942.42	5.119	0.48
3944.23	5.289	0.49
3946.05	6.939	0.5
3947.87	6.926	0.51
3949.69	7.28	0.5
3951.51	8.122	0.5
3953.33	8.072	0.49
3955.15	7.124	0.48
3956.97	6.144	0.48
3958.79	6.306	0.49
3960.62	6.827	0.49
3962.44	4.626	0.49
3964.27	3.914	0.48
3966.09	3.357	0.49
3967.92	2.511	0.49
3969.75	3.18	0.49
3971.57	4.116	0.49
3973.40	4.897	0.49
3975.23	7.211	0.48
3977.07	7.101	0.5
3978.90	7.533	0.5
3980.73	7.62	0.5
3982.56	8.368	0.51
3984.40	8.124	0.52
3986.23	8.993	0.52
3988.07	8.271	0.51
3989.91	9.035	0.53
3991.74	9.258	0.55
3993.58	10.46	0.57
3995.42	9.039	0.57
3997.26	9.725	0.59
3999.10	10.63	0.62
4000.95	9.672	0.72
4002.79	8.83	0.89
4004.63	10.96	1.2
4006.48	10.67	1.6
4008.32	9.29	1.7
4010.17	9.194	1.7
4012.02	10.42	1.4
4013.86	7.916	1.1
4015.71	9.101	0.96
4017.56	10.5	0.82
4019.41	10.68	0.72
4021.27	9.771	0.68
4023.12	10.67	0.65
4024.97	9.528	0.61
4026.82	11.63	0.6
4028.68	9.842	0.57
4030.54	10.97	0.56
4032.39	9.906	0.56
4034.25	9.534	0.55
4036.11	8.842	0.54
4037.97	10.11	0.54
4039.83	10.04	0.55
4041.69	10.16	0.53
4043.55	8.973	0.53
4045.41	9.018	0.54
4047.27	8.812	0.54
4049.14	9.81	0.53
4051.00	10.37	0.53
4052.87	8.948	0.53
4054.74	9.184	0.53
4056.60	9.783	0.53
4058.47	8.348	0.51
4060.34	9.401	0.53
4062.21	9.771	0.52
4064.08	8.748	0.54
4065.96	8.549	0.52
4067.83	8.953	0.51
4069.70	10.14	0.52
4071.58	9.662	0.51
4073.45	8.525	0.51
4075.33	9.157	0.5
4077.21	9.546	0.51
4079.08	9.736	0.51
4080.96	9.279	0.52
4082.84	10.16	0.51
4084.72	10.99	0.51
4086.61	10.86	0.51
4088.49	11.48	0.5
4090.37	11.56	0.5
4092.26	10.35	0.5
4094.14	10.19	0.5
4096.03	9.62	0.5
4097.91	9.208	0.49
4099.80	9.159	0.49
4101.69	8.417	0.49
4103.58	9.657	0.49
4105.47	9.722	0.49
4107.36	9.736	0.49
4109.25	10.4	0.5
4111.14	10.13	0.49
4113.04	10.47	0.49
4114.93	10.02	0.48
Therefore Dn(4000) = 1.9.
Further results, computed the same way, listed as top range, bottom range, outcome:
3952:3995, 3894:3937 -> 1.18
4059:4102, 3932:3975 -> 1.99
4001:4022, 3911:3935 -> 1.85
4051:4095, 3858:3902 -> 1.90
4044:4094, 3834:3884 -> 2.23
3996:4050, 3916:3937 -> 2.12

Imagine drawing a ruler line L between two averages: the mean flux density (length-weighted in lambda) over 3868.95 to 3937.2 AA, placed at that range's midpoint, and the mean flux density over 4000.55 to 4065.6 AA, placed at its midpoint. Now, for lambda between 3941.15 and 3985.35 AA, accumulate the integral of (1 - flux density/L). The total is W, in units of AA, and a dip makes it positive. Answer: 8.4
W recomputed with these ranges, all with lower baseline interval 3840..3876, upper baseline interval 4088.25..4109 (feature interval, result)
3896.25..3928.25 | -2.81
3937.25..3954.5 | 1.12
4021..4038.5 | -3.39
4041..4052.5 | -0.88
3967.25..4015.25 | -3.26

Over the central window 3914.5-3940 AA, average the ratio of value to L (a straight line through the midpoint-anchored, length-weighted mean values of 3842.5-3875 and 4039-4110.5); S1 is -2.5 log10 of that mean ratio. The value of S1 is 0.27 mag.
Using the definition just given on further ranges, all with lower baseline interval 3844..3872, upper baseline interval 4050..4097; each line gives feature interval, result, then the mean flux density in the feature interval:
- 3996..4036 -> -0.178 mag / 9.94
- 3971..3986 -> 0.087 mag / 7.03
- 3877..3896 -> -0.040 mag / 5.75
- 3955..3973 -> 0.466 mag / 4.72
